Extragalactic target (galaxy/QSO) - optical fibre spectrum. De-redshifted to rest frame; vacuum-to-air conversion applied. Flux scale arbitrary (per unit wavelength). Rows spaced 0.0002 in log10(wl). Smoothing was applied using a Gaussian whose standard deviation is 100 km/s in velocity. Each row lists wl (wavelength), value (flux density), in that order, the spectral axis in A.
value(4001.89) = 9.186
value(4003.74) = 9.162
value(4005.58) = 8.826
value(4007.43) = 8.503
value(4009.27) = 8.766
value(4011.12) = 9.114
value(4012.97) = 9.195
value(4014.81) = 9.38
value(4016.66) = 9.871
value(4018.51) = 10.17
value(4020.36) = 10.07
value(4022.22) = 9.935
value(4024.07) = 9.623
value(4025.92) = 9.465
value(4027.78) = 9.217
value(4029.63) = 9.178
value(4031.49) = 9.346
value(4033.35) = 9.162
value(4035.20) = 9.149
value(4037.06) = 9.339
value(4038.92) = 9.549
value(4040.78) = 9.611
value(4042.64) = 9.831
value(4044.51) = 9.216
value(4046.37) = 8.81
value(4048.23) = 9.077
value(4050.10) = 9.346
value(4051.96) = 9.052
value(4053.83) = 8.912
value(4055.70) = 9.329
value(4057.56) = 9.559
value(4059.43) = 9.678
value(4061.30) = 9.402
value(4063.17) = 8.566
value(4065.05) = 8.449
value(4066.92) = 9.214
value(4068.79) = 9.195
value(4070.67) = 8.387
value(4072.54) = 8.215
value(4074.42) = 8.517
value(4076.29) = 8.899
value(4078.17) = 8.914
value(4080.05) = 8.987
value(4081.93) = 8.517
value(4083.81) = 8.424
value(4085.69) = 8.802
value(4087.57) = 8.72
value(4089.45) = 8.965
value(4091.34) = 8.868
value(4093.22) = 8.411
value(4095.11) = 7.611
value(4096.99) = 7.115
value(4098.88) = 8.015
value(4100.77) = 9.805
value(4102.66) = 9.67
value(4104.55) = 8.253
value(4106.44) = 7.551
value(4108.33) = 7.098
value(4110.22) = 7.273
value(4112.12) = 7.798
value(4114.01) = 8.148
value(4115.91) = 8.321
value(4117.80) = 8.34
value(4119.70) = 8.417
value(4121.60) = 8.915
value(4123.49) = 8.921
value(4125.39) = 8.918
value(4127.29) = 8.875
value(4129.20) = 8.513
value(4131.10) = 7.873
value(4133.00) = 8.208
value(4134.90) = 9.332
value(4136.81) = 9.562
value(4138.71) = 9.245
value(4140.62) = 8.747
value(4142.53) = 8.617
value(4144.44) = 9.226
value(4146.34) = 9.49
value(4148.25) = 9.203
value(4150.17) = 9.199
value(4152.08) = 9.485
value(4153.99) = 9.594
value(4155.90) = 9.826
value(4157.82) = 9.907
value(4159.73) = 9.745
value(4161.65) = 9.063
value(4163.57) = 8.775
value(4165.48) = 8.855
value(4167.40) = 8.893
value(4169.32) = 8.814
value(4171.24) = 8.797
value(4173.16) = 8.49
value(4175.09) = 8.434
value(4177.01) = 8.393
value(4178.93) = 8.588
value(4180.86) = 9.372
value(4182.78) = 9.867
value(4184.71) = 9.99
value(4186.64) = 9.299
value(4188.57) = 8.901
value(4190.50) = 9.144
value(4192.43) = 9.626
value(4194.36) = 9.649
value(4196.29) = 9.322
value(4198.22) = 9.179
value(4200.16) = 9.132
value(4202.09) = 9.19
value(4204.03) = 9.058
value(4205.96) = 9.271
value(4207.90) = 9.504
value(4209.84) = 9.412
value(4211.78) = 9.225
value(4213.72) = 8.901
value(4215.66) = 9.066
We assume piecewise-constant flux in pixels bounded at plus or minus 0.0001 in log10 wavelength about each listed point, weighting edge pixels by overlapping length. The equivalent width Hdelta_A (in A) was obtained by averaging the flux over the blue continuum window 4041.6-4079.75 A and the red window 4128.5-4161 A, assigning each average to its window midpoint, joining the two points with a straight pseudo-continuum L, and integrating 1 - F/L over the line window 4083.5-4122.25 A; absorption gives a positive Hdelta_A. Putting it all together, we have 3.4 A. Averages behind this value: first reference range 9.03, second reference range 9.17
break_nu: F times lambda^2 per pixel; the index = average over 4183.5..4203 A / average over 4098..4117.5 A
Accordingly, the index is 1.2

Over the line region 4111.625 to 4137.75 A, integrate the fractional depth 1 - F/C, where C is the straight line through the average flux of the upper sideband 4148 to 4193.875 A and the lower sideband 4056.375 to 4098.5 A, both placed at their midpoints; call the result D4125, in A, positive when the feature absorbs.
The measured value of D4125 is 1.0 A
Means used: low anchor 8.7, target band 8.6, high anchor 9.18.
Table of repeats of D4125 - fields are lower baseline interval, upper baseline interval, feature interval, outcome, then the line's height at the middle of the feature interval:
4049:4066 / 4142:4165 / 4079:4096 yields 1.13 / 9.21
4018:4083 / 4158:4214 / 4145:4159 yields -0.56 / 9.16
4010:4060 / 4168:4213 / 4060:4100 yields 3.18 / 9.34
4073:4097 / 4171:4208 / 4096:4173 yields 0.82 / 8.85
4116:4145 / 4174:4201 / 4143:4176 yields -0.64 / 8.99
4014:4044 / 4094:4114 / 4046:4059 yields -0.17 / 9.07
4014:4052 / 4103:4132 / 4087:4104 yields -0.01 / 8.56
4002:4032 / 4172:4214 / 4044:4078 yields 1.20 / 9.31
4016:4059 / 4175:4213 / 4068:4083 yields 1.10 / 9.38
